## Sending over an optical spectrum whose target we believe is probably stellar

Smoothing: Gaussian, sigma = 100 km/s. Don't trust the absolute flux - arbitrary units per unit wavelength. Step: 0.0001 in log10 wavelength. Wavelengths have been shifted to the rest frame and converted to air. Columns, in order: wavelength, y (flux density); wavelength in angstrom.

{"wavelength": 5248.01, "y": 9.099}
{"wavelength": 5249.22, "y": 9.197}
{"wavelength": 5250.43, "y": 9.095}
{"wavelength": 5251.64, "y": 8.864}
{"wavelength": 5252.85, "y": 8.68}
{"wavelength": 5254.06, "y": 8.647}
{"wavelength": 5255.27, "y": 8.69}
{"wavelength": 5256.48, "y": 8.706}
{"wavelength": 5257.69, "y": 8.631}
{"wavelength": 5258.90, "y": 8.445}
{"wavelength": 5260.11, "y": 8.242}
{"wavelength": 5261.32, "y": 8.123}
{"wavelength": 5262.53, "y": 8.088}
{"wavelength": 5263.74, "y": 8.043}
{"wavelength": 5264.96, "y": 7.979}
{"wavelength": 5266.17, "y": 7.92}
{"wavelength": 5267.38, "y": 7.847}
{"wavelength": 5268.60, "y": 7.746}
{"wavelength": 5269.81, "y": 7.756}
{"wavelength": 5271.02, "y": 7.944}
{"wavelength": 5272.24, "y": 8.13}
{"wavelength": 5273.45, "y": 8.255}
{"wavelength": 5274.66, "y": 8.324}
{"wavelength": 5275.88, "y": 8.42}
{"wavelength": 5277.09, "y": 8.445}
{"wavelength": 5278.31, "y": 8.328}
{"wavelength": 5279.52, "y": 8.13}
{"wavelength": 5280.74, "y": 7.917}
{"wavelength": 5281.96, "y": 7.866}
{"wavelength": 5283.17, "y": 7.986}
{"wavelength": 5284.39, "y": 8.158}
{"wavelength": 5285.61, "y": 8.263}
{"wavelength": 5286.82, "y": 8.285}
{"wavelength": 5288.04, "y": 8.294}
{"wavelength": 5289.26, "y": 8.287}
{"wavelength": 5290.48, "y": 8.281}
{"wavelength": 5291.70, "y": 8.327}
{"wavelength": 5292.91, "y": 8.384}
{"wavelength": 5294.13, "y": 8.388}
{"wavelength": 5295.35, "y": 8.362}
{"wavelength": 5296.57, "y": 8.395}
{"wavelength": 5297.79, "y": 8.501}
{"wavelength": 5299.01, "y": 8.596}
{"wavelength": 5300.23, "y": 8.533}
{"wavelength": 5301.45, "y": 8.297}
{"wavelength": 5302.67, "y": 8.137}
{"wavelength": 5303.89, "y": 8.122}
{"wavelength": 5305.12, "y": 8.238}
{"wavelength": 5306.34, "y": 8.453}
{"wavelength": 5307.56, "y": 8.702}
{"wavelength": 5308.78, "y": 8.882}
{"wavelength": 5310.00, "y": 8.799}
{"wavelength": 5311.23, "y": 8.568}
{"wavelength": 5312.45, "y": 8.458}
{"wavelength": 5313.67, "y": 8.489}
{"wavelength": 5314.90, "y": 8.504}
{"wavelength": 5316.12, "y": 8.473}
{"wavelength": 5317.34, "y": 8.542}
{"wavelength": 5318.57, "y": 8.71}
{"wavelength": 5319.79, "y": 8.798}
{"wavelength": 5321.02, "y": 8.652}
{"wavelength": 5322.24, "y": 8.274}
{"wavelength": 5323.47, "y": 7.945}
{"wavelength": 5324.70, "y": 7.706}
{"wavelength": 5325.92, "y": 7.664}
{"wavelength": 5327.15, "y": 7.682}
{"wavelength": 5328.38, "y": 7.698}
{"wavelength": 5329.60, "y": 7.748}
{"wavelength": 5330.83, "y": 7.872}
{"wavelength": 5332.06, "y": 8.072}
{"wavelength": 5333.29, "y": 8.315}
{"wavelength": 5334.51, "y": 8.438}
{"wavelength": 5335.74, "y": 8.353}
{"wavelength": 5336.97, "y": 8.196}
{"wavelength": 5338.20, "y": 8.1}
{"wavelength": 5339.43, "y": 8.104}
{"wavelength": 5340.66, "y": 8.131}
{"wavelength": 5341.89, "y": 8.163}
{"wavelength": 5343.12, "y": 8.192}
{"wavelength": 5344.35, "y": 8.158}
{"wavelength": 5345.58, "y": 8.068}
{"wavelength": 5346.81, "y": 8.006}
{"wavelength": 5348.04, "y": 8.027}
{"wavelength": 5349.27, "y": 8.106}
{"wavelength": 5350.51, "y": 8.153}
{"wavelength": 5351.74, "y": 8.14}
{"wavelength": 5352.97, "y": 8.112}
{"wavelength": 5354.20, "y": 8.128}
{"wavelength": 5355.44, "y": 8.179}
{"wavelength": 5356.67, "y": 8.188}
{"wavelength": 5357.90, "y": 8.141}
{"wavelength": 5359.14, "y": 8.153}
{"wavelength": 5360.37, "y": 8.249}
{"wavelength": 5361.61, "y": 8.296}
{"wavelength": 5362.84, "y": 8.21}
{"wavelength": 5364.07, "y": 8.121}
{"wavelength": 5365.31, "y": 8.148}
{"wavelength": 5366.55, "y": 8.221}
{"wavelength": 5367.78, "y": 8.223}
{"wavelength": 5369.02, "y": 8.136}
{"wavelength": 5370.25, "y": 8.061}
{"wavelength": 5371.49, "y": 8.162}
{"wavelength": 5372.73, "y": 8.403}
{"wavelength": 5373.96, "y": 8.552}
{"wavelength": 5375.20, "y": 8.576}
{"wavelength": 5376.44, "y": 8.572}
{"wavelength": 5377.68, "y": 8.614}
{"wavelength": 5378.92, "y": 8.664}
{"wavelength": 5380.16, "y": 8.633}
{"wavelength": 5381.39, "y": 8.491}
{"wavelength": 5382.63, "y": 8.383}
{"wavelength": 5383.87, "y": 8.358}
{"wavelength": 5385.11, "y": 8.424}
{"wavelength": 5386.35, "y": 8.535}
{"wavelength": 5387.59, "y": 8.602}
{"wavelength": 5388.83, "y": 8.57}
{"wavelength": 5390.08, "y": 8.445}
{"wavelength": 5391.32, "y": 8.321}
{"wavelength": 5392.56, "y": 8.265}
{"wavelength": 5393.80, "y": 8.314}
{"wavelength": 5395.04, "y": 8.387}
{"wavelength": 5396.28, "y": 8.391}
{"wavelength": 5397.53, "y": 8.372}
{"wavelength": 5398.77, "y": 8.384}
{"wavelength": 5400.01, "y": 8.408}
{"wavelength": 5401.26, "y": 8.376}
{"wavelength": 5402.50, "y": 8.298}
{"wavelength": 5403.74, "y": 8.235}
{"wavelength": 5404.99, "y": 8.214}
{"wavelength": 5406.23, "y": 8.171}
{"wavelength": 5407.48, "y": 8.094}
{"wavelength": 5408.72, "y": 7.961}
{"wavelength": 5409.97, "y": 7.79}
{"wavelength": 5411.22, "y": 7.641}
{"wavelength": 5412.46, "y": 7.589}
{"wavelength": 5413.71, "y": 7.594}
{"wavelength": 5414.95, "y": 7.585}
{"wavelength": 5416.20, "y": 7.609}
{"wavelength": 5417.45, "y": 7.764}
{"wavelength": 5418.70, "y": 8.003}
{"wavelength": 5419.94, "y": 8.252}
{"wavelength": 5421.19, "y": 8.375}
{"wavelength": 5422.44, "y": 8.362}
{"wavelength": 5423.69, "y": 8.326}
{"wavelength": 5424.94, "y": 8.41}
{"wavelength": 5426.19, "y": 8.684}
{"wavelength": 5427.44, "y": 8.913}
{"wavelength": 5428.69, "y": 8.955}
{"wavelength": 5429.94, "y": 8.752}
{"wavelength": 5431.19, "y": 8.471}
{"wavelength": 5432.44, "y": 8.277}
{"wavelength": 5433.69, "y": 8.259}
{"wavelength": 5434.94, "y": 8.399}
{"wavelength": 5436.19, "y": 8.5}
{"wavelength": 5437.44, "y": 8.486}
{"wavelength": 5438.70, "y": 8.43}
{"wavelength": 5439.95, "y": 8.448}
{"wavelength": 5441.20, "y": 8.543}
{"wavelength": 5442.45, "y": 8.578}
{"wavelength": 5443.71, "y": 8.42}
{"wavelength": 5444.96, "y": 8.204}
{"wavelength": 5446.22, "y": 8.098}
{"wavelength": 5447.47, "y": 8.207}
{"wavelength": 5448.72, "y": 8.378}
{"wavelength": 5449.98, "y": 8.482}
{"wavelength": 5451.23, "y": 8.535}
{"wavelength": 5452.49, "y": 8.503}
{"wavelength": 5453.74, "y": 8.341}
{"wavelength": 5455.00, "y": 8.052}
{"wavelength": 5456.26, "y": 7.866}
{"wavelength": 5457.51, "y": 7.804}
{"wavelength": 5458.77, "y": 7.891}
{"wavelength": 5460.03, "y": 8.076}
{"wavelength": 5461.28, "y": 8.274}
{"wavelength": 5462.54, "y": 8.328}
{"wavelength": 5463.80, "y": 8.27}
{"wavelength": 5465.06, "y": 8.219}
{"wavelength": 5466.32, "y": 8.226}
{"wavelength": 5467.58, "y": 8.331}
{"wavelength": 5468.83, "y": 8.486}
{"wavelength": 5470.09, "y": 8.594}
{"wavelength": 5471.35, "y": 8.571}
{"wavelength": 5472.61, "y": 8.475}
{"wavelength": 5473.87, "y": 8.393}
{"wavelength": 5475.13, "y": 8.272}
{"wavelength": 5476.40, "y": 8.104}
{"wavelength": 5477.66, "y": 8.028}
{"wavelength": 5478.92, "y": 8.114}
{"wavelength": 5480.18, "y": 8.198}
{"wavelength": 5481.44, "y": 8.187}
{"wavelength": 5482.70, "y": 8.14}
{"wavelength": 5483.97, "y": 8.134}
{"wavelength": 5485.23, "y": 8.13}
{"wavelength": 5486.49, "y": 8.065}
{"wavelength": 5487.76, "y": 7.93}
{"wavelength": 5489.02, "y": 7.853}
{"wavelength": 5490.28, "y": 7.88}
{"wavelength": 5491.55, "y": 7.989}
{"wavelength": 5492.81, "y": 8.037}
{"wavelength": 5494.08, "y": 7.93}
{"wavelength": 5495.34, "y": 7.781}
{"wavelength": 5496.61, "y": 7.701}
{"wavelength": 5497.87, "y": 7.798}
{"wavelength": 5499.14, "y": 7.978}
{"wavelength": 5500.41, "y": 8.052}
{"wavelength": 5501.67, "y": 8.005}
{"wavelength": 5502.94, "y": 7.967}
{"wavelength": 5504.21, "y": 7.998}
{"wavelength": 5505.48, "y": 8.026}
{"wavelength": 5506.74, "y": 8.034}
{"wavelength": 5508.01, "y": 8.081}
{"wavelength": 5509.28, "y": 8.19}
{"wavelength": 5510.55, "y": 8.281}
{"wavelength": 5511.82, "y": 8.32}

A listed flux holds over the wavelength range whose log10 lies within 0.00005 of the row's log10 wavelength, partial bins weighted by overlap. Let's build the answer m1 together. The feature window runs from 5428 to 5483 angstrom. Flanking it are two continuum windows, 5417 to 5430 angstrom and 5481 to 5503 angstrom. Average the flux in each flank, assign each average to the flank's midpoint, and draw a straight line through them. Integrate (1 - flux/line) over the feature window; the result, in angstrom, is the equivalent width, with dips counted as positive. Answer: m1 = -0.71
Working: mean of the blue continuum 8.43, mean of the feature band 8.32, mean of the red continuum 7.97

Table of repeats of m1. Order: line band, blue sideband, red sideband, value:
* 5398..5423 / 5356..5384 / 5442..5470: 0.8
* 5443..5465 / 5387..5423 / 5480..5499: -0.5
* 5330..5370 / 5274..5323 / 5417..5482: 1.0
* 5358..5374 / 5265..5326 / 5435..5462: 0.2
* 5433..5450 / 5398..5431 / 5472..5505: -0.5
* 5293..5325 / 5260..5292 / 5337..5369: -1.2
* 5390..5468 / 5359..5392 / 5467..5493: 0.3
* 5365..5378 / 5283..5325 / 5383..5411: 0.0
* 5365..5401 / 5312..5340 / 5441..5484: -0.8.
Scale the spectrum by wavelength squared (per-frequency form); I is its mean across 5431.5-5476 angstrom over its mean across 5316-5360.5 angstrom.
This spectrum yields 1.07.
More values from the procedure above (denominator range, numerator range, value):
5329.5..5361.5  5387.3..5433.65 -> 1.04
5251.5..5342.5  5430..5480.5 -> 1.07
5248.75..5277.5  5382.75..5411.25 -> 1.05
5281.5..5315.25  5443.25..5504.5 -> 1.04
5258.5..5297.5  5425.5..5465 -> 1.09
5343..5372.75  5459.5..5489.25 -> 1.05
